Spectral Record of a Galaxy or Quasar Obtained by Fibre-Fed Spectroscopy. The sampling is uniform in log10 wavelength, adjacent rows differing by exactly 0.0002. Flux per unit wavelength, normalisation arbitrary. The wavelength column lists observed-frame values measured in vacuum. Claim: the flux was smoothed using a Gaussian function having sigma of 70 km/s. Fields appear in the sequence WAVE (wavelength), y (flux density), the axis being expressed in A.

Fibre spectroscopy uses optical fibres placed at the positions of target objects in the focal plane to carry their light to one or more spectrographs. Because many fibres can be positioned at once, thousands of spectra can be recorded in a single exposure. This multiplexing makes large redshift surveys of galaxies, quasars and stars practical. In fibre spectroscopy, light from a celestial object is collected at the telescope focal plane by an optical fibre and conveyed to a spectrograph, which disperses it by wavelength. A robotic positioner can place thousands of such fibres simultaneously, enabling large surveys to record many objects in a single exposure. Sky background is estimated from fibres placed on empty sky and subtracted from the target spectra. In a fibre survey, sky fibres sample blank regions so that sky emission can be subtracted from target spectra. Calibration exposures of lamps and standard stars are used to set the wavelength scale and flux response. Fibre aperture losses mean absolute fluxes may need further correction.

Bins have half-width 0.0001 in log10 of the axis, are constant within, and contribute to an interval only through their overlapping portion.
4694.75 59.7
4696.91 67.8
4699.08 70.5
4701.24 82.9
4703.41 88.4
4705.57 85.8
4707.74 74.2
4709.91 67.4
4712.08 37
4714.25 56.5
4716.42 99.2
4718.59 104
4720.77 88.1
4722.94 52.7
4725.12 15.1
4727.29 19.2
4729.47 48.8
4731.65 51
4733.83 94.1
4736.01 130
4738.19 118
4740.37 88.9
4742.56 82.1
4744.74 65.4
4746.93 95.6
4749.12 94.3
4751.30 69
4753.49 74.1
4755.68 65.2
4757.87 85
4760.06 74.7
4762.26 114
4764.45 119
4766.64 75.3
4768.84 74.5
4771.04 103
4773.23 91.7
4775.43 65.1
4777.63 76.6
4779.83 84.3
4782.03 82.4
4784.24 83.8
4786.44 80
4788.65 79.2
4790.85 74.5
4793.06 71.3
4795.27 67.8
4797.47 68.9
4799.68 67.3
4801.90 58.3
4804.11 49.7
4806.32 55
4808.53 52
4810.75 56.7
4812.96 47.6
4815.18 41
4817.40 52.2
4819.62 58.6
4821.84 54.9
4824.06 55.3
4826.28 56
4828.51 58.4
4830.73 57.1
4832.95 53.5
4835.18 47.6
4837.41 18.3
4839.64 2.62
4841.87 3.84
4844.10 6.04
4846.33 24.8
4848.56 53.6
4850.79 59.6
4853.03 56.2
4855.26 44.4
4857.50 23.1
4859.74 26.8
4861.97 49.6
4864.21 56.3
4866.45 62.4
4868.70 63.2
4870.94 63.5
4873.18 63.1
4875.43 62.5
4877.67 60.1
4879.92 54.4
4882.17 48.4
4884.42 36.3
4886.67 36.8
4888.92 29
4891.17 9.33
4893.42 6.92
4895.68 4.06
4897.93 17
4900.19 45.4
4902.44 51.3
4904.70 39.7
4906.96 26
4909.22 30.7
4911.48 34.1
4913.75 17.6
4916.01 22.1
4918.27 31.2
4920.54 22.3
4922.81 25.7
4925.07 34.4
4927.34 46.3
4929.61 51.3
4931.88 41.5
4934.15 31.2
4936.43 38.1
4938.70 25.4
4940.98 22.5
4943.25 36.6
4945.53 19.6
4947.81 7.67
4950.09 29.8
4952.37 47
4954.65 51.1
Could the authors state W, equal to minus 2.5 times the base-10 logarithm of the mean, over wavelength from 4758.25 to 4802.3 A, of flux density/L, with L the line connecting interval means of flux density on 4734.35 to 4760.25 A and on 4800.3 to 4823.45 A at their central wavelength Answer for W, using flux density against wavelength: -0.16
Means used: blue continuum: 87.4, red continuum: 53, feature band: 81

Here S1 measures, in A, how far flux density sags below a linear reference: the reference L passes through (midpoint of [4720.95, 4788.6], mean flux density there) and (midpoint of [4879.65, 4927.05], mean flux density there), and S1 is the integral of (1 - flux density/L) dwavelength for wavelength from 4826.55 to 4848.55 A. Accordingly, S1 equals 8.4 A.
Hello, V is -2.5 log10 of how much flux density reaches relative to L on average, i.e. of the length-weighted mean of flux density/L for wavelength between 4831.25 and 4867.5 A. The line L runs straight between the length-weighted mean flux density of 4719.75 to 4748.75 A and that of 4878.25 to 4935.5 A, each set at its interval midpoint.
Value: 0.21 mag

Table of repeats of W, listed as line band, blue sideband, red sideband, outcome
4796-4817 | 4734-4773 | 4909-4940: 0.29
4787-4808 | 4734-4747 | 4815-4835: 0.04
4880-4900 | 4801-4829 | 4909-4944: 0.45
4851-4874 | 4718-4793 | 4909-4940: -0.04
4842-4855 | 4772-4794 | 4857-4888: 0.47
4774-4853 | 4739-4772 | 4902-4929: 0.22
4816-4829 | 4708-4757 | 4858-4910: -0.03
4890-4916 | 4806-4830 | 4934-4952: 0.34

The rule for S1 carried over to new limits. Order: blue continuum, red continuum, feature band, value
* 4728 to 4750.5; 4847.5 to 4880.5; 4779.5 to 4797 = -1.1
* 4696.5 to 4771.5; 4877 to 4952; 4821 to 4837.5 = 0.4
